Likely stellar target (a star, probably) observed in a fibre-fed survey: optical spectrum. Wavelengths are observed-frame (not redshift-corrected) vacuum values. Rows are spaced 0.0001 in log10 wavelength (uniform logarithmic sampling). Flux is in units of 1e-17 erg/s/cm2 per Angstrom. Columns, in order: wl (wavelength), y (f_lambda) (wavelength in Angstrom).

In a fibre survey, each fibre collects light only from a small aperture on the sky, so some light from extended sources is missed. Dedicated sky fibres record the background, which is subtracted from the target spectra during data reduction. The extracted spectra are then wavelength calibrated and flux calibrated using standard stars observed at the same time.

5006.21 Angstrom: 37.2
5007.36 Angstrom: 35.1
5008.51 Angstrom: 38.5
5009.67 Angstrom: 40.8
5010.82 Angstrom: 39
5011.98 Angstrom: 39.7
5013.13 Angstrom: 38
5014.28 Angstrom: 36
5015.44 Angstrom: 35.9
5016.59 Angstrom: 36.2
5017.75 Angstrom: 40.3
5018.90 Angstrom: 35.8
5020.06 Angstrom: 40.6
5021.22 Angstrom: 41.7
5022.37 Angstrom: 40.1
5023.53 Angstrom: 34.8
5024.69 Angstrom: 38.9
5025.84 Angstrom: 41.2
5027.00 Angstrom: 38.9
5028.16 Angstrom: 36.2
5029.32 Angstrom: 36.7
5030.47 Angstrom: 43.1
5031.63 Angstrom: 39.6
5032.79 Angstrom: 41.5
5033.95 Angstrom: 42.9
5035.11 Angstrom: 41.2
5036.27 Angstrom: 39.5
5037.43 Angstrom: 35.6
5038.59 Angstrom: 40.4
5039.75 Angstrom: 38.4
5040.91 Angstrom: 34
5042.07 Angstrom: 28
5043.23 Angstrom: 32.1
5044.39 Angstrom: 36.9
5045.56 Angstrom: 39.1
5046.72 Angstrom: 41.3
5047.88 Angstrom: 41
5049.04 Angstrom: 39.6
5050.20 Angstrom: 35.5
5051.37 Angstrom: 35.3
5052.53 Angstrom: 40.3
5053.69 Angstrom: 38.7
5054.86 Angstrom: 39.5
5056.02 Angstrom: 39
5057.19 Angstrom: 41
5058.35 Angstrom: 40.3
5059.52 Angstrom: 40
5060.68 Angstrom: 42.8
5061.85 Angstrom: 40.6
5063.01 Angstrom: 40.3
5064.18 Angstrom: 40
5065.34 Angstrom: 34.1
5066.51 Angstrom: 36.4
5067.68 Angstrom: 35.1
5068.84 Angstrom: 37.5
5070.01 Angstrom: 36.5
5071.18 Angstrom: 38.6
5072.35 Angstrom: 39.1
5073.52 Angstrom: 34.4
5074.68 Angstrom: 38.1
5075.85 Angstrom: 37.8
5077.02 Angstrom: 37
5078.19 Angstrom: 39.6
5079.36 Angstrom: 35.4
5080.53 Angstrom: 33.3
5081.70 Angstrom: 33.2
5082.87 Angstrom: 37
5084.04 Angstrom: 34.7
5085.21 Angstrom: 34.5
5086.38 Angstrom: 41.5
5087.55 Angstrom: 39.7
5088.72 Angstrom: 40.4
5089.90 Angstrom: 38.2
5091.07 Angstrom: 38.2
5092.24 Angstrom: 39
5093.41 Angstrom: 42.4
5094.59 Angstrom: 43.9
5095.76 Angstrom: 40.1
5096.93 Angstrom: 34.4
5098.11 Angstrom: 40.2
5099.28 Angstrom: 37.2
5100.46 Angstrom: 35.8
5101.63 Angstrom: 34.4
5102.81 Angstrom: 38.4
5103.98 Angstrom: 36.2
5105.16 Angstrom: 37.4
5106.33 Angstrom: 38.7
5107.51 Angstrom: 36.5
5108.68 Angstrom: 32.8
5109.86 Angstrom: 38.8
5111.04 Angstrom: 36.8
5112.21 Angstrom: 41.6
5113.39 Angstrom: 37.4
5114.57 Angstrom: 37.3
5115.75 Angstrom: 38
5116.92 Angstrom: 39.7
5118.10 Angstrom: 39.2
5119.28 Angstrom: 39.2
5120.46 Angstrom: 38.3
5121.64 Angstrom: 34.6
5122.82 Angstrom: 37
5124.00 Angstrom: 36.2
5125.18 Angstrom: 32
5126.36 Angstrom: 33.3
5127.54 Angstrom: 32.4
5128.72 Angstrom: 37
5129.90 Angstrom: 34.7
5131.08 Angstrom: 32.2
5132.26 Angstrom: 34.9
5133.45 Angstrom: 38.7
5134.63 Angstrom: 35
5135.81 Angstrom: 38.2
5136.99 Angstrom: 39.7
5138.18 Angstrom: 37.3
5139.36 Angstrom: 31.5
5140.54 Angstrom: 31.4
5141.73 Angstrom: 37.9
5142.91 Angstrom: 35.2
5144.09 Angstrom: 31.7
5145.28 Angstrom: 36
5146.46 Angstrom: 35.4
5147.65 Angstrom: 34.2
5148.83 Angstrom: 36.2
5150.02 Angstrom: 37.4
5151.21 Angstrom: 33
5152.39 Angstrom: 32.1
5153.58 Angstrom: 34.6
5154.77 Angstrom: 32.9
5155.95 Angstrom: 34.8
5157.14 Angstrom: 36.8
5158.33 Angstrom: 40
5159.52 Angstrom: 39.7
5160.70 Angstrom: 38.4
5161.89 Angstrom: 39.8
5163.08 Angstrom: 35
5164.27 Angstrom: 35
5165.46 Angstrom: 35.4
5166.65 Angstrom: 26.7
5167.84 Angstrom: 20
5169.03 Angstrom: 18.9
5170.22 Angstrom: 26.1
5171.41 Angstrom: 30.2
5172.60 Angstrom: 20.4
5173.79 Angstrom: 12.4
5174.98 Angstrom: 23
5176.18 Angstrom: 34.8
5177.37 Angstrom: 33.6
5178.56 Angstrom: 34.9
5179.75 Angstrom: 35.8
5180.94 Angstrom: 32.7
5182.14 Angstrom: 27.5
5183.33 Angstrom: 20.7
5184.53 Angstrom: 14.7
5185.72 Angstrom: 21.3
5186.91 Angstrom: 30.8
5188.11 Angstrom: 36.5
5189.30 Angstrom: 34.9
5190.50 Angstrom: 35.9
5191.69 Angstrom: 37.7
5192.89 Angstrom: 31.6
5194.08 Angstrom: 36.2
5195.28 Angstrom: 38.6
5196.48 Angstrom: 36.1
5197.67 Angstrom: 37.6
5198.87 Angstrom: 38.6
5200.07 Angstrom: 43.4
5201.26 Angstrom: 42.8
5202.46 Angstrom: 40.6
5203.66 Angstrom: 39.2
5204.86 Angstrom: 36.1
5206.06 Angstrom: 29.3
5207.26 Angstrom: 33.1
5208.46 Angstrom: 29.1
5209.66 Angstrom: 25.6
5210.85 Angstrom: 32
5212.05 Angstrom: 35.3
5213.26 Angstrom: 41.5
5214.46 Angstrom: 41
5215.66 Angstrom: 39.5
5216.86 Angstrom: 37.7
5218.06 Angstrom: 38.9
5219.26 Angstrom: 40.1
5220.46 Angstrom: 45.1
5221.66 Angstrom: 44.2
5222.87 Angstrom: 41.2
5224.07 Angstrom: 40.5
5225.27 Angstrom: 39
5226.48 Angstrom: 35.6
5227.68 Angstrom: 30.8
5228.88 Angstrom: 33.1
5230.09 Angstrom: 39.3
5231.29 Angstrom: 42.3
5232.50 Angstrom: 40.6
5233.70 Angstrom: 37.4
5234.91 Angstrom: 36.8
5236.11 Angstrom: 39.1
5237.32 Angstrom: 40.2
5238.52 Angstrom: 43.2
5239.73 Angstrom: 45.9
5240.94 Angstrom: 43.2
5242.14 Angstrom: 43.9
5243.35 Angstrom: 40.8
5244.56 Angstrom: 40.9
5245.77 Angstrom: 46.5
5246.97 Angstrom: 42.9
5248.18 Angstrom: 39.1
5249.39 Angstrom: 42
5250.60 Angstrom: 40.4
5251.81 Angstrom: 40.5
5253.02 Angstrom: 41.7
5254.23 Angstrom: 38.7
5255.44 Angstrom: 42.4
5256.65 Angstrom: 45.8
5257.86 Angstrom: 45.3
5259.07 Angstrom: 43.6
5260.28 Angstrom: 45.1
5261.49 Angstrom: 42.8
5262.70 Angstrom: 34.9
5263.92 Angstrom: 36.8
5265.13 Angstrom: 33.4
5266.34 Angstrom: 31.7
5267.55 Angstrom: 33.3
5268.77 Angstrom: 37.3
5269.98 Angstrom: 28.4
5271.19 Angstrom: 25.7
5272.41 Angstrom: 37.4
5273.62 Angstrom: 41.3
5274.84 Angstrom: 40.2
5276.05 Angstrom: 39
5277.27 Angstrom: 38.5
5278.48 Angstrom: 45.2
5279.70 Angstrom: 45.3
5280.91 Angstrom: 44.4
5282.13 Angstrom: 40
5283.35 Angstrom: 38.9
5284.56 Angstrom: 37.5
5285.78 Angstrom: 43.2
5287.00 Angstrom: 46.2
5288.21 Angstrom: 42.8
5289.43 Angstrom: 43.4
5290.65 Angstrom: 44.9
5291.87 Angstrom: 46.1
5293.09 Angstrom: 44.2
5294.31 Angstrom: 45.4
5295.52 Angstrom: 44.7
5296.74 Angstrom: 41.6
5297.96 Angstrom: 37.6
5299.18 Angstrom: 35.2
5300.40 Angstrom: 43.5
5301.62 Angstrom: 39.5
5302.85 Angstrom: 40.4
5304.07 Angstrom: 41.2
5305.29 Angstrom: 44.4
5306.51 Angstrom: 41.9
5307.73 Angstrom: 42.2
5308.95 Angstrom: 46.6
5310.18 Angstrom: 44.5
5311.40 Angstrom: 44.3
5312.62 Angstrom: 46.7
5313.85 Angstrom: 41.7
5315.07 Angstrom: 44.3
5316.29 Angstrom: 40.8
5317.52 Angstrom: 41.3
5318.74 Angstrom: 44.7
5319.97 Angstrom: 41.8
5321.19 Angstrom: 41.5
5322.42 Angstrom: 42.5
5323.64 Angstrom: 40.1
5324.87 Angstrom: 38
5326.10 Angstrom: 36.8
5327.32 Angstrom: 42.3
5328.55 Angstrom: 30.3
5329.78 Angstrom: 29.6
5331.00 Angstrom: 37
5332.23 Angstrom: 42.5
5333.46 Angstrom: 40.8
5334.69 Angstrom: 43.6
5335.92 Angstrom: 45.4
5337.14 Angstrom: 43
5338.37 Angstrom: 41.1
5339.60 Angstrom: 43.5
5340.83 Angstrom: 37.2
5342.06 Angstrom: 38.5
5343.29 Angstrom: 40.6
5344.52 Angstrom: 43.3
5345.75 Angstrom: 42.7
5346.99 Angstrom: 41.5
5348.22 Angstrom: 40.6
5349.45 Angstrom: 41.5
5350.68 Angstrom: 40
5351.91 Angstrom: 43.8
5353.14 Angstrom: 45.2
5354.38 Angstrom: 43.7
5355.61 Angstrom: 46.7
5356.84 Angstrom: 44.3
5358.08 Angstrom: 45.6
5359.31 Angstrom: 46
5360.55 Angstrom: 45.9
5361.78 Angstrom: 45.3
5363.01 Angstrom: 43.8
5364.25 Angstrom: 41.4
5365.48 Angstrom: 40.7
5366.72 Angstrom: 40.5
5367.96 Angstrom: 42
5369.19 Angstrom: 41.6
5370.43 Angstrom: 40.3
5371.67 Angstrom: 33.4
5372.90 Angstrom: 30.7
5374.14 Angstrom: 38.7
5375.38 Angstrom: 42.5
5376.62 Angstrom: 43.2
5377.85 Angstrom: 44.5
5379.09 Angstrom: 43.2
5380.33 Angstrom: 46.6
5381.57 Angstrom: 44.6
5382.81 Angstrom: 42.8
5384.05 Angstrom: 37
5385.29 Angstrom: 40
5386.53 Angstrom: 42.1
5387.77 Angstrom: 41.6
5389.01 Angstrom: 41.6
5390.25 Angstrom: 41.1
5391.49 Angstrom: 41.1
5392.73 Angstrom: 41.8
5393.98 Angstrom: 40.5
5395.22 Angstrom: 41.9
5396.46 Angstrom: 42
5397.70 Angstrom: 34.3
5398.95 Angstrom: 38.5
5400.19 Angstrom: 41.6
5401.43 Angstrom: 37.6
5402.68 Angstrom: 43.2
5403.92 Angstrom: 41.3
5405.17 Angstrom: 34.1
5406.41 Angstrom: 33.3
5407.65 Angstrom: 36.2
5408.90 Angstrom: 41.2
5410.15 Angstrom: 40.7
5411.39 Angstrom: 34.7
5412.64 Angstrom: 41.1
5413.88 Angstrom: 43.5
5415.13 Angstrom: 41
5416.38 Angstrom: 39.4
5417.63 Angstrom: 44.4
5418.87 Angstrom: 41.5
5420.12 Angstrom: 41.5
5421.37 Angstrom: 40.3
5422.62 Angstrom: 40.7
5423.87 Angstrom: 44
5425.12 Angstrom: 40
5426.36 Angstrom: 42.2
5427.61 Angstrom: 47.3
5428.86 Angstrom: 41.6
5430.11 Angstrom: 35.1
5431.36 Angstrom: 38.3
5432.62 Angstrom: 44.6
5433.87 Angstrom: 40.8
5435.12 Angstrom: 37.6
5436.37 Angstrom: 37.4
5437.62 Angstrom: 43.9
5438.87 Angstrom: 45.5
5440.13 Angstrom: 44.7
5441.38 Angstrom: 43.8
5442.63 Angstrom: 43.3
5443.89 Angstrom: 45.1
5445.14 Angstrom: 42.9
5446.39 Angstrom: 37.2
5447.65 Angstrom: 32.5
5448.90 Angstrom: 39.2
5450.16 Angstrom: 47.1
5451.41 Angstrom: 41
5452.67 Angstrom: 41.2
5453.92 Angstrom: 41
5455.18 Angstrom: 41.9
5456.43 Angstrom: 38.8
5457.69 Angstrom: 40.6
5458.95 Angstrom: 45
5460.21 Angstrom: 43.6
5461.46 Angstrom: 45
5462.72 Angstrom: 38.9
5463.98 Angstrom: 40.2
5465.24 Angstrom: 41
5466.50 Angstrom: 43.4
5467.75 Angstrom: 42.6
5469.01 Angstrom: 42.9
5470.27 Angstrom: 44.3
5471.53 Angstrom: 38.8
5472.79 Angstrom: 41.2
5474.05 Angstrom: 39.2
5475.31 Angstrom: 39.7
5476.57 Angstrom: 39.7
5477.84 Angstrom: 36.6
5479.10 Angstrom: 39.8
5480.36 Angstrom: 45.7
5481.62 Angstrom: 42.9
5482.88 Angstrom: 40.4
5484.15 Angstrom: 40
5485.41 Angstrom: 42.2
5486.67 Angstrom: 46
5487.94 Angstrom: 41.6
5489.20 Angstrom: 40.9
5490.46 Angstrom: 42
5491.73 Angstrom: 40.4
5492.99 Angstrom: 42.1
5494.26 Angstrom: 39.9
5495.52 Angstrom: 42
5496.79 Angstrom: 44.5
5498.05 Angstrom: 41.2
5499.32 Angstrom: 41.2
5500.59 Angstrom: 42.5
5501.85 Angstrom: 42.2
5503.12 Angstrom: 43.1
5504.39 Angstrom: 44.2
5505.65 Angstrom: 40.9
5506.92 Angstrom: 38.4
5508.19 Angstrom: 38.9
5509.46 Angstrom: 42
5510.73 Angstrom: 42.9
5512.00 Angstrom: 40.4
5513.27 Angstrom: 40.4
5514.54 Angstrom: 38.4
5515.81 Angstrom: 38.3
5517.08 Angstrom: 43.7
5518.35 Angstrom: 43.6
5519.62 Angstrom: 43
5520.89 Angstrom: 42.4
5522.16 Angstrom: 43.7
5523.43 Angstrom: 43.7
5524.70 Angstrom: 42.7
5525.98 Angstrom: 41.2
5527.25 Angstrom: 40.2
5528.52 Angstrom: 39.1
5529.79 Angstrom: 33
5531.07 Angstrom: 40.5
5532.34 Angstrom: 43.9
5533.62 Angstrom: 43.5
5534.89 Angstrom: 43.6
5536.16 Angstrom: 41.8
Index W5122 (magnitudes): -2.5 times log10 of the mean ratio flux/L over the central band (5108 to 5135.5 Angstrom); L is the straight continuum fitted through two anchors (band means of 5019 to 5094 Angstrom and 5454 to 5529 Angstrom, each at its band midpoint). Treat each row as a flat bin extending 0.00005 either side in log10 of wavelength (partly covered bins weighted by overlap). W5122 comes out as 0.07 mag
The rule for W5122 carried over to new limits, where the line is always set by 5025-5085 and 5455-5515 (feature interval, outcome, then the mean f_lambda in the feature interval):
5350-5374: -0.04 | 42.1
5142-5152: 0.11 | 35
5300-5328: -0.06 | 42.2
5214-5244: -0.02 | 40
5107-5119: 0.02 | 37.9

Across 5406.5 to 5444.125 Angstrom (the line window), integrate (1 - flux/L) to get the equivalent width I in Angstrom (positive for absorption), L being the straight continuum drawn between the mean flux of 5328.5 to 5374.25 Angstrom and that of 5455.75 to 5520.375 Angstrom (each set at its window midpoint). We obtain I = 0.16 Angstrom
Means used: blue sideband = 41.3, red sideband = 41.5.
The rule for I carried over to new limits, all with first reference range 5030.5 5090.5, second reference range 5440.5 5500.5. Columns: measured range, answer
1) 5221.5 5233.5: 0.3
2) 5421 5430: -0.2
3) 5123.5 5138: 1.2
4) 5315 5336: 0.2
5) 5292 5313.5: -1.4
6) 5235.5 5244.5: -0.6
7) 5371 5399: 0.1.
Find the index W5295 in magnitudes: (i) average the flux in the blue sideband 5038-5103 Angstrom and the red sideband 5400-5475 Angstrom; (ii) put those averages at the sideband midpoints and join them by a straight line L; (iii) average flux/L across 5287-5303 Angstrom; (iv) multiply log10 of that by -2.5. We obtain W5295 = -0.070 mag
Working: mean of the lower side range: 37.9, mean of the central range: 42.5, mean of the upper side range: 41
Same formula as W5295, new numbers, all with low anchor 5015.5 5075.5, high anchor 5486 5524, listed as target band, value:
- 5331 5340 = -0.05 mag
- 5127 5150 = 0.11 mag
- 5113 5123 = 0.03 mag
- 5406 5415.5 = 0.06 mag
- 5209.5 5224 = 0.02 mag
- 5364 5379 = 0.02 mag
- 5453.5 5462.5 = -0.02 mag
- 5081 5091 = 0.04 mag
